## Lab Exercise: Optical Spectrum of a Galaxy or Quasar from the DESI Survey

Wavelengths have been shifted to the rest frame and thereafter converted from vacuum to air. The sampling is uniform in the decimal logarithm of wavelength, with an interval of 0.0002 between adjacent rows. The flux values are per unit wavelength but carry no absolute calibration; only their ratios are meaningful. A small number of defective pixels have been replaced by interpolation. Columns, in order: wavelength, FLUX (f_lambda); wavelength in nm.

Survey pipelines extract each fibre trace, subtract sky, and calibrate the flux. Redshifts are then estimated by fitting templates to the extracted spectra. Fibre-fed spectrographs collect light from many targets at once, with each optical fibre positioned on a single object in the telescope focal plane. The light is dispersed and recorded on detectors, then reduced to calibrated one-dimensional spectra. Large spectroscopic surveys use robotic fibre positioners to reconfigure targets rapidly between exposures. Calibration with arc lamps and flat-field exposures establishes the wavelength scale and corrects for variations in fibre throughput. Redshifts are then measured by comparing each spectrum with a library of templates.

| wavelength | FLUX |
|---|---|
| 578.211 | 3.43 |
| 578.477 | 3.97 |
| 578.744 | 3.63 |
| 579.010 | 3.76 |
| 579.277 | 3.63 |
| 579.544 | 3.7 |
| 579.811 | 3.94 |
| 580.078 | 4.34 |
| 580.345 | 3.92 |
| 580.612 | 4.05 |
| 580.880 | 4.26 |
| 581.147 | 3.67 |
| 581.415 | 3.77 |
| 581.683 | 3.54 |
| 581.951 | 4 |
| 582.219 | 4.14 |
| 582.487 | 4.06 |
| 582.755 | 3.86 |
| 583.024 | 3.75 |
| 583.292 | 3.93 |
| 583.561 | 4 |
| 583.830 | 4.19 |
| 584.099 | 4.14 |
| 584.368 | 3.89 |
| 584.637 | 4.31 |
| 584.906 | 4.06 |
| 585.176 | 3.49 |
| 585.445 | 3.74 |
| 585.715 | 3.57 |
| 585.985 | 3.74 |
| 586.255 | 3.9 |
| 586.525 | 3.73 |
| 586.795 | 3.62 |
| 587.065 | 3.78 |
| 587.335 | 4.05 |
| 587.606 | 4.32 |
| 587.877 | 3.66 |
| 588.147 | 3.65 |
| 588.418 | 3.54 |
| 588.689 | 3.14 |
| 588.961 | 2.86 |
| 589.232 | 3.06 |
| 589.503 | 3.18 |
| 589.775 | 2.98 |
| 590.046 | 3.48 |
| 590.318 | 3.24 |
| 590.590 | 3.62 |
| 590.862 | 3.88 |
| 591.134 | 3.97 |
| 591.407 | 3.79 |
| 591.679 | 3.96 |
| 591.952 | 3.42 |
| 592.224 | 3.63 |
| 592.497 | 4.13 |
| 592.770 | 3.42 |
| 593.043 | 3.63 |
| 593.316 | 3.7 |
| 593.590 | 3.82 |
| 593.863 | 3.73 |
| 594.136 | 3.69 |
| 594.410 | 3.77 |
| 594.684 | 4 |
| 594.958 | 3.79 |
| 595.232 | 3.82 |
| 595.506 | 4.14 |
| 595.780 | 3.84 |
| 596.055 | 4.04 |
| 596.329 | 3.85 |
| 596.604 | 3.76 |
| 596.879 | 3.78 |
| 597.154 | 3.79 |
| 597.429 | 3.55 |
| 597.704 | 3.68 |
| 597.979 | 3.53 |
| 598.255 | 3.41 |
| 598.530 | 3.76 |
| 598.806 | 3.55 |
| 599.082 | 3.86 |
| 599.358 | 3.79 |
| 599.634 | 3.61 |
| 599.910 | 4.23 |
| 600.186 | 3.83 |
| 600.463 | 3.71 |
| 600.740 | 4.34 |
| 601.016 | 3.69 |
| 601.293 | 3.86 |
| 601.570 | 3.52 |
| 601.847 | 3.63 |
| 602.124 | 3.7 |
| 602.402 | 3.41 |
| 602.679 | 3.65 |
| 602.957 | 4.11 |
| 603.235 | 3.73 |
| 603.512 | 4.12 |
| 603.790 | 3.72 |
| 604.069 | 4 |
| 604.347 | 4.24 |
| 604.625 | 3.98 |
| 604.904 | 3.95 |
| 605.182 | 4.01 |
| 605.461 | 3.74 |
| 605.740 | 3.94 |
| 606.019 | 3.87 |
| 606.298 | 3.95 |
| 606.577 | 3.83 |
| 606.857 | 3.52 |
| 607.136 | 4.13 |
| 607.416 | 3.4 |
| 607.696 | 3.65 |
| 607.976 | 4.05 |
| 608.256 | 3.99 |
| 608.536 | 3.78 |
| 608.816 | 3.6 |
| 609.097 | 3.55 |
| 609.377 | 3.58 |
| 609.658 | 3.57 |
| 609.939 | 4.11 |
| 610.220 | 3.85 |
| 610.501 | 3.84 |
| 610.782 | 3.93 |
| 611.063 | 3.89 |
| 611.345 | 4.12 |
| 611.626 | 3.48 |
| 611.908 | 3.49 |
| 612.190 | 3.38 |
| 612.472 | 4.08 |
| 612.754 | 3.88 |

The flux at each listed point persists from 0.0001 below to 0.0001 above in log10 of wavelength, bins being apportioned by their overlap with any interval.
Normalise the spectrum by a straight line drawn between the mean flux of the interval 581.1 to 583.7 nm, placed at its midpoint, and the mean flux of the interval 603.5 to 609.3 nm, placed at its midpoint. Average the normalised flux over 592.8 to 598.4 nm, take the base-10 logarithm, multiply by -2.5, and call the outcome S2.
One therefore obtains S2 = 0.029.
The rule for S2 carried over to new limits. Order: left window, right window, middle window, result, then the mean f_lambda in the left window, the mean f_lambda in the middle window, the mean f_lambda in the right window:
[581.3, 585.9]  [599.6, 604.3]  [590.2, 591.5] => 0.050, 3.91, 3.7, 3.83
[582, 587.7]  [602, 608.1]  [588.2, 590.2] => 0.216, 3.92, 3.2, 3.85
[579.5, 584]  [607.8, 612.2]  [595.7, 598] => 0.026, 3.95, 3.77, 3.77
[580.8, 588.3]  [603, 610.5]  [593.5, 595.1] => 0.019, 3.88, 3.8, 3.84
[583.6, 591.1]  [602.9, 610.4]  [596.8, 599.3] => 0.032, 3.67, 3.66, 3.85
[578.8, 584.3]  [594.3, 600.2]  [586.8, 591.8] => 0.086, 3.93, 3.56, 3.79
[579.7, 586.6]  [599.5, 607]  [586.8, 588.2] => 0.007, 3.92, 3.88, 3.85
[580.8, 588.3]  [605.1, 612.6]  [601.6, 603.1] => 0.037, 3.88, 3.69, 3.79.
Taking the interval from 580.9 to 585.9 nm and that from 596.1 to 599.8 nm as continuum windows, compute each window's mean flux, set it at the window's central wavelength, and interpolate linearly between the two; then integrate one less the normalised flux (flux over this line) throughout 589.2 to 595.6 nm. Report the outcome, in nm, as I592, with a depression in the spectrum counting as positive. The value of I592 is 0.18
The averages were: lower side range 3.9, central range 3.67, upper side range 3.7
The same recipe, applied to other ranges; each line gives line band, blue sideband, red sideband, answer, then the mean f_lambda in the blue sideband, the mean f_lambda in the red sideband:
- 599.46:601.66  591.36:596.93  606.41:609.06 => -0.04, 3.8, 3.76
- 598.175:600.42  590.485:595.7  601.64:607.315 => 0.04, 3.79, 3.85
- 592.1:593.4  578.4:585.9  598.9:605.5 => 0.06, 3.9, 3.85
